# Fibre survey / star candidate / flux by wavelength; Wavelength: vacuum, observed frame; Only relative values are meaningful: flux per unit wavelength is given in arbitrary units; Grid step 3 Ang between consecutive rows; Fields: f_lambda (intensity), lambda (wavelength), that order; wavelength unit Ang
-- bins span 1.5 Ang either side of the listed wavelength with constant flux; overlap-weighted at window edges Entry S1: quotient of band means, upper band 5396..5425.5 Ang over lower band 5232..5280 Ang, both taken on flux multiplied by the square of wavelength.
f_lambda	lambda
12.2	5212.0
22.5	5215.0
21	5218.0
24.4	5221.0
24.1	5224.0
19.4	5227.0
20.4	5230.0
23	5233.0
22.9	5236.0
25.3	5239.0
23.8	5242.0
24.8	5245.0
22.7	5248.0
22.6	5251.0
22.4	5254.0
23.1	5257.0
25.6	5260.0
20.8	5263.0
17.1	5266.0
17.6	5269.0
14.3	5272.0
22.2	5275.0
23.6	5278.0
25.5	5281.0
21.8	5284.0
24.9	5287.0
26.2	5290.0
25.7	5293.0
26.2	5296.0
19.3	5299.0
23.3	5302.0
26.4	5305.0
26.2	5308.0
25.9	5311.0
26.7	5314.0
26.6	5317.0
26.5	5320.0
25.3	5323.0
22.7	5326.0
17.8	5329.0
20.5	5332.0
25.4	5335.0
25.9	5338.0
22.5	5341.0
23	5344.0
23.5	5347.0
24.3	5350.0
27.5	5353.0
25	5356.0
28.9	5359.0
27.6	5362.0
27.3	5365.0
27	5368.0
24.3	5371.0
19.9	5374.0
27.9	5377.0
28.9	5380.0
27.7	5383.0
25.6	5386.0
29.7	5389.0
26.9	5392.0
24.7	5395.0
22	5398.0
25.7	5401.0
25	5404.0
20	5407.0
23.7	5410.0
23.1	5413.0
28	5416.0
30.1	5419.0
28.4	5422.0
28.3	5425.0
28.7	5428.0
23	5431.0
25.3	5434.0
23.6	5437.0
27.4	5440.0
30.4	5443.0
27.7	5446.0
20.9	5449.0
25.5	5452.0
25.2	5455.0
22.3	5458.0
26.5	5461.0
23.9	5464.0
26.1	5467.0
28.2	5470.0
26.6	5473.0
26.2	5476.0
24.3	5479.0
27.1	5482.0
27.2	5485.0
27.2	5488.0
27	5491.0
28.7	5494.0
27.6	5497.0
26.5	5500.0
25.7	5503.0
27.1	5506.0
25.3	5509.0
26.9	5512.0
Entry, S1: 1.2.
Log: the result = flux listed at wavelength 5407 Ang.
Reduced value 20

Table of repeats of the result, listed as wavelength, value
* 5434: 25.3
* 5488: 27.2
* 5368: 27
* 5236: 22.9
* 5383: 27.7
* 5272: 14.3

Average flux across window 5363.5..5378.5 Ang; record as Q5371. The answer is 25.3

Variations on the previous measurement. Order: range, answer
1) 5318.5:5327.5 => 24.8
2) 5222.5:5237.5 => 22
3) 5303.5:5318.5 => 26.4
